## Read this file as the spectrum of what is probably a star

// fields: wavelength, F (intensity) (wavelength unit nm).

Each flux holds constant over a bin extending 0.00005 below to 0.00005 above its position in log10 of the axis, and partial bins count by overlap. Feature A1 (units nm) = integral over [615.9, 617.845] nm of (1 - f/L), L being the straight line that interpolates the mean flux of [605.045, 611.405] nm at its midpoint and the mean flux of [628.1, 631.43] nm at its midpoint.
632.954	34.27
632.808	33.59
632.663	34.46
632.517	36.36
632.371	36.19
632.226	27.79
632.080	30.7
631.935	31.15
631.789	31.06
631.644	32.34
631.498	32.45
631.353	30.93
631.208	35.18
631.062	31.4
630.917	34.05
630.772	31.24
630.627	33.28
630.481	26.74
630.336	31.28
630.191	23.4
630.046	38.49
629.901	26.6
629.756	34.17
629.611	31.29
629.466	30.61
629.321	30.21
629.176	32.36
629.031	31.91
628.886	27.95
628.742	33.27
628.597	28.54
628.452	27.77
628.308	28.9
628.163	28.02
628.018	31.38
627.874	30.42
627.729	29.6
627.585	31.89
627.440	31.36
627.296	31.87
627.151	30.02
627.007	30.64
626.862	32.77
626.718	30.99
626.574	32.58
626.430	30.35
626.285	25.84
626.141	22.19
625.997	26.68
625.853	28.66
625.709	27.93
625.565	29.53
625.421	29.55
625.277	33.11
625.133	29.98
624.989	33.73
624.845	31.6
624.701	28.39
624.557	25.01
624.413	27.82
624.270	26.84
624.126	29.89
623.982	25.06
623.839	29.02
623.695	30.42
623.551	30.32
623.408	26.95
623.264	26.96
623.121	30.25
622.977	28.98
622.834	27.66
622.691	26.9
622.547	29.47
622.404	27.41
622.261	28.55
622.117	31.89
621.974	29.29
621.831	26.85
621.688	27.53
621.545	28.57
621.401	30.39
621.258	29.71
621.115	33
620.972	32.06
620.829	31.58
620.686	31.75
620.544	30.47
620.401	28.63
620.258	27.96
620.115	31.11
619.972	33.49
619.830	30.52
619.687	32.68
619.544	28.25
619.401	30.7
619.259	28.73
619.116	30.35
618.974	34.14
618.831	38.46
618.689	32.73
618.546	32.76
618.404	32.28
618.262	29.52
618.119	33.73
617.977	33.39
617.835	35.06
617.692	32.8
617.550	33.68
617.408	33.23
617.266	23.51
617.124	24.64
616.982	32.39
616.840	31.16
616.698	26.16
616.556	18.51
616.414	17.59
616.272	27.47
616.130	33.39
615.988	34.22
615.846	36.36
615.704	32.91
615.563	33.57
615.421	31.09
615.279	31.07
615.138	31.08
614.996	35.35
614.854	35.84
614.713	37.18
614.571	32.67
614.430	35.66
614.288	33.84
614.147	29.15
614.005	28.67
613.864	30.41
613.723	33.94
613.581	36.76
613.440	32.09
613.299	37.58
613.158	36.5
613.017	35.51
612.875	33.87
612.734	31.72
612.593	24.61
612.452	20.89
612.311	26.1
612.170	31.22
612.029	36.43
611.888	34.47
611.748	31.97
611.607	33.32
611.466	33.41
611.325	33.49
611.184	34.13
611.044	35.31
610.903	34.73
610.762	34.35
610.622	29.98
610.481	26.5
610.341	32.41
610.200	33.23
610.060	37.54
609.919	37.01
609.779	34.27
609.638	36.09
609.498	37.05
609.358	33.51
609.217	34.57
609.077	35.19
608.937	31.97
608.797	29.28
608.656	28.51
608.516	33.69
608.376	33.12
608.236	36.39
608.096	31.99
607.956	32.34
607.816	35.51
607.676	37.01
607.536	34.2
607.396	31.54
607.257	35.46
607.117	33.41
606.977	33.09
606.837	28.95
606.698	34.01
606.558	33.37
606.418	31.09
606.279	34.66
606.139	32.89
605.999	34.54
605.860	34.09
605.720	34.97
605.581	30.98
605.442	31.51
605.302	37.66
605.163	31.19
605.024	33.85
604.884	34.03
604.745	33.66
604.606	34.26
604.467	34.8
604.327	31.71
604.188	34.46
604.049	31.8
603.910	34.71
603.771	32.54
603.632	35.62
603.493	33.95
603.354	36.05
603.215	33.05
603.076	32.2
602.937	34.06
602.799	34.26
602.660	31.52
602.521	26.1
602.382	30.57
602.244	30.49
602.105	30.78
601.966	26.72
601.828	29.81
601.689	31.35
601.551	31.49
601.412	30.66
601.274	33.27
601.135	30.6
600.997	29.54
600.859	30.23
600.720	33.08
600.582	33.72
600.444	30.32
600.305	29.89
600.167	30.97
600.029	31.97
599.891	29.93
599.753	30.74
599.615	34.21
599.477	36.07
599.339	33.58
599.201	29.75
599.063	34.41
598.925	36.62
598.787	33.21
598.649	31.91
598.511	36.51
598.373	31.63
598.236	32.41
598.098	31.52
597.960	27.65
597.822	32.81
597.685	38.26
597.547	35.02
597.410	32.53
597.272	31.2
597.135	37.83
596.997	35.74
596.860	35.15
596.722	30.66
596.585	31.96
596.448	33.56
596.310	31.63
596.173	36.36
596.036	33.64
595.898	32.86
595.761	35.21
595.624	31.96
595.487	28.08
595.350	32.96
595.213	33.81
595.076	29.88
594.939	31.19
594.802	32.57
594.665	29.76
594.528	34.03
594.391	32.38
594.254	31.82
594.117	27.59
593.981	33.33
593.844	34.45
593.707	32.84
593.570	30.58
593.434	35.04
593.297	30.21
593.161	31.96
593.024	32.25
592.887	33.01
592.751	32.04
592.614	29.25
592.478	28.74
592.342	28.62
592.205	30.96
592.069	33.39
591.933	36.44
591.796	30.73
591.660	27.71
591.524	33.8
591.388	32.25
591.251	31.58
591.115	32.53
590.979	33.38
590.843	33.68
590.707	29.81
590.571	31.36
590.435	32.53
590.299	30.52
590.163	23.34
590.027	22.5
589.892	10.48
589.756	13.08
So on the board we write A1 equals 0.22 nm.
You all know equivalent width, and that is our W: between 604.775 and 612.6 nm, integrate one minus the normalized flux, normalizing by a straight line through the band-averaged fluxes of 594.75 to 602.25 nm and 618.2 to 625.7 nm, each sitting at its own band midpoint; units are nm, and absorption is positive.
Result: -0.43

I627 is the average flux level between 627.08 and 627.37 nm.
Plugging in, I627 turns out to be 30.9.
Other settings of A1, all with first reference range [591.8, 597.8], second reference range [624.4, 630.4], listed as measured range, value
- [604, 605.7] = -0.09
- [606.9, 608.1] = -0.09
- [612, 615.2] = -0.14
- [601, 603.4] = 0.05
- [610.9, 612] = -0.09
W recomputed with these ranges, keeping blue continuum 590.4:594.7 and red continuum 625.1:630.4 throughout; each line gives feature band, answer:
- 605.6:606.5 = -0.07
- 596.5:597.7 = -0.09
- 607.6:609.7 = -0.18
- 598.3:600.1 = -0.09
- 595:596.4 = -0.04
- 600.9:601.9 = 0.01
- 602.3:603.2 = -0.01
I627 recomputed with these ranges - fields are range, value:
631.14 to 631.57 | 32.9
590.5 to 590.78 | 30.7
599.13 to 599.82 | 32.9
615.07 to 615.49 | 31.1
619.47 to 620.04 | 31.2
